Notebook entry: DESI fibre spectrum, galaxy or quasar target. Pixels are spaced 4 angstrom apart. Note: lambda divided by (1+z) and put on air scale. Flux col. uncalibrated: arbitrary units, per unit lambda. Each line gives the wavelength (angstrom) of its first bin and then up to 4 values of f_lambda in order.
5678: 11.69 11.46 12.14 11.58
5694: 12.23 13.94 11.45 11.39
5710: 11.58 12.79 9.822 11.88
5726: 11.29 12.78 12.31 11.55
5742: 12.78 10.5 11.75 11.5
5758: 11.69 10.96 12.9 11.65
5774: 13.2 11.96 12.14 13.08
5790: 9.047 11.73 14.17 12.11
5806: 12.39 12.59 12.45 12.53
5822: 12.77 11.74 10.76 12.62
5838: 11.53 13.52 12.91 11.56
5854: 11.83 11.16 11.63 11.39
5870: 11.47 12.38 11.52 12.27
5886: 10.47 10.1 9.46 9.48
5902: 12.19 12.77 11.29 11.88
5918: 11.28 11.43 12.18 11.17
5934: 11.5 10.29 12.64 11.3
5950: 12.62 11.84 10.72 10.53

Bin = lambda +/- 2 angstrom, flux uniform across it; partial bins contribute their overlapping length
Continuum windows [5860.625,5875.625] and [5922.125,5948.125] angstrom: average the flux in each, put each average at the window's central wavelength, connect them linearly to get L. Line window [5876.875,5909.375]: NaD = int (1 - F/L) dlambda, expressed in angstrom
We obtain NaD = 1.68 angstrom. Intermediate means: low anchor 11.7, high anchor 11.5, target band 11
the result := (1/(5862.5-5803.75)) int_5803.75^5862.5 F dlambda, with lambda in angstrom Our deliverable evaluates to 12.1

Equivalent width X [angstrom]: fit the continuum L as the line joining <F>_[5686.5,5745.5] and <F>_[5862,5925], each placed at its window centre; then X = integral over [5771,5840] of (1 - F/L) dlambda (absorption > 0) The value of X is -3.2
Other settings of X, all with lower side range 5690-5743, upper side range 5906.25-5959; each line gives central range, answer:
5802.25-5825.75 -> -1.3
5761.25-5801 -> -0.9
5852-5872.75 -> 0.3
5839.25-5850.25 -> -0.9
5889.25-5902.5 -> 1.8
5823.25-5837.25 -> 0.0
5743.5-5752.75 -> 0.5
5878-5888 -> 0.2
